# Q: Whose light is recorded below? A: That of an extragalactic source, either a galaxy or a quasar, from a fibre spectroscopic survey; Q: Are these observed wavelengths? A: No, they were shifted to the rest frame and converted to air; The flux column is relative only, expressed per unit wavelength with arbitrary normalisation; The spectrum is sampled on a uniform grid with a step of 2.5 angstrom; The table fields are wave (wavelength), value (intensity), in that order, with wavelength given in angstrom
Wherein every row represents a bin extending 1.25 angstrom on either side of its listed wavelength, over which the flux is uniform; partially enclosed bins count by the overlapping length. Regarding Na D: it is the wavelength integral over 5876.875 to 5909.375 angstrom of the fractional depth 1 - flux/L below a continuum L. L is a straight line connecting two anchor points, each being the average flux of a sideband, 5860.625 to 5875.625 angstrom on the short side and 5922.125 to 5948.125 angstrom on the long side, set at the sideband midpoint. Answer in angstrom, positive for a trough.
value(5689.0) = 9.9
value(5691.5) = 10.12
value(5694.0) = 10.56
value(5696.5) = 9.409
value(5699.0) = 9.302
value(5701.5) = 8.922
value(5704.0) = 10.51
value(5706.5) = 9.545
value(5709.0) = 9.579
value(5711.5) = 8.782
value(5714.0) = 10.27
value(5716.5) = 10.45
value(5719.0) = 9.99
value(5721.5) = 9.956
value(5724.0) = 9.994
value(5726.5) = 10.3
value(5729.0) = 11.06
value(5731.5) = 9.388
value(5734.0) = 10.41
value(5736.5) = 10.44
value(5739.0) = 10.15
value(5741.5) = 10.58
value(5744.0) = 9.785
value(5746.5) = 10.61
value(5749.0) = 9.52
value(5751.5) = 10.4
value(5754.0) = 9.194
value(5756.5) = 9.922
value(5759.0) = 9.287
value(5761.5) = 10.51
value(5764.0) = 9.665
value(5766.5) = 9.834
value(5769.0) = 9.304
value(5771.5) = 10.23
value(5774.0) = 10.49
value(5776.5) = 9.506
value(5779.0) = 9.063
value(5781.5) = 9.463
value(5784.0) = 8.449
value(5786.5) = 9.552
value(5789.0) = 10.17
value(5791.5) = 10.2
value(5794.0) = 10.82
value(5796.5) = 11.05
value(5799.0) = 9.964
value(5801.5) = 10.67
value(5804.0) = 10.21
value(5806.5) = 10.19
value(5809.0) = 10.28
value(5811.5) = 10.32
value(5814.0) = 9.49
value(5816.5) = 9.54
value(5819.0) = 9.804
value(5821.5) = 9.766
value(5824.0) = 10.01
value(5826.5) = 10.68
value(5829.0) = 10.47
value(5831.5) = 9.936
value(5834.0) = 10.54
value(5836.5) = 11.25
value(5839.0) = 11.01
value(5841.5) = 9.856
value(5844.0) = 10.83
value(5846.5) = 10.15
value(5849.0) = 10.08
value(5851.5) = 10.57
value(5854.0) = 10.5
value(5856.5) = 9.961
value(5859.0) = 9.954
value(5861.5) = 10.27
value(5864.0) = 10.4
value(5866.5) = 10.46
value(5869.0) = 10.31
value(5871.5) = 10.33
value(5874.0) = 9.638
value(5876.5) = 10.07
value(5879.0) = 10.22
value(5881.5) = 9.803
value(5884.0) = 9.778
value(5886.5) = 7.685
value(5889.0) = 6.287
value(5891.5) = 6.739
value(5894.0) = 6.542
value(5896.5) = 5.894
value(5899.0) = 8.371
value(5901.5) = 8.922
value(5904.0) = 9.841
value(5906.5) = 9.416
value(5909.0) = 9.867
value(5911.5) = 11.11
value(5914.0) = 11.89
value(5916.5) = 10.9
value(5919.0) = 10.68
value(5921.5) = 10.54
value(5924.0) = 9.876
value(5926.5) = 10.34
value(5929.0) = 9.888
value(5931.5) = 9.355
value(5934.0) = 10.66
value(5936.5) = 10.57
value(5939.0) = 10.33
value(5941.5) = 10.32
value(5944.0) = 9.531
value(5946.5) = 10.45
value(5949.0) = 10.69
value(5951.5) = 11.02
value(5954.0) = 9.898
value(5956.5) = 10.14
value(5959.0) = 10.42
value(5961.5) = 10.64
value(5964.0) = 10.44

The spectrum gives 5.7 angstrom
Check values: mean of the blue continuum 10.2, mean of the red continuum 10.1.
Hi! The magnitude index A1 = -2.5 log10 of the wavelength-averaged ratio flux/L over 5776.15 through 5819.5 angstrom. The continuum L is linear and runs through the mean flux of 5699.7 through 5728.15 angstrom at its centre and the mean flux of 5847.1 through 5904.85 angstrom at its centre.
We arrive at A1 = -0.04 mag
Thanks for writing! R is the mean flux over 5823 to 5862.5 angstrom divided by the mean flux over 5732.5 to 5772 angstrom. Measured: 1.0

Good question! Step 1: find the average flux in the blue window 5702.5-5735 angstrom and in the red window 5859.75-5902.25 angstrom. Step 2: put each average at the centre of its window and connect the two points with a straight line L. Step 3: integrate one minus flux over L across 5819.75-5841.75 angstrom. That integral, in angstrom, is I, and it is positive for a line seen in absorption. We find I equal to -2.7 angstrom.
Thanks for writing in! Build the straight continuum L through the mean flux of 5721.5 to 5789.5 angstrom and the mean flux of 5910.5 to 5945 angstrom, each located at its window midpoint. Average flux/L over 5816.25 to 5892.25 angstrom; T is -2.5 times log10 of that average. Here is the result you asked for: 0.029 mag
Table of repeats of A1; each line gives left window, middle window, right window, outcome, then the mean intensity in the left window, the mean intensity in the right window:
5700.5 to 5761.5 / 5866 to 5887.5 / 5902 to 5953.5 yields 0.046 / 9.98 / 10.3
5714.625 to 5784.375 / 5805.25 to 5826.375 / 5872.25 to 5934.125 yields -0.030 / 9.95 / 9.36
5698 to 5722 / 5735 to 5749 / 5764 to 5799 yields -0.050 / 9.73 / 9.85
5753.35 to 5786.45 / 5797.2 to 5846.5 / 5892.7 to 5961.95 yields -0.059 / 9.61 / 9.92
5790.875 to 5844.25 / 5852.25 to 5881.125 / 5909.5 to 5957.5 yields 0.018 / 10.3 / 10.4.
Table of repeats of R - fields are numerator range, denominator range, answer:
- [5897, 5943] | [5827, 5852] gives 0.96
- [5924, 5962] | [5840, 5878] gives 1.00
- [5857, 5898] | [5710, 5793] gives 0.91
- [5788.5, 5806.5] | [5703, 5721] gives 1.06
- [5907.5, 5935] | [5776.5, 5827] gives 1.05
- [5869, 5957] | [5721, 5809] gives 0.96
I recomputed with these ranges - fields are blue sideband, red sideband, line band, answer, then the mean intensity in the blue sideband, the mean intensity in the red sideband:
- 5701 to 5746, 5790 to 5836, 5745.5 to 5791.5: 1.8 angstrom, 10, 10.2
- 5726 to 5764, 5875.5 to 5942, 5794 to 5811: -1.0 angstrom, 10.1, 9.47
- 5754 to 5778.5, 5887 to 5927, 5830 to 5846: -1.8 angstrom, 9.8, 9.15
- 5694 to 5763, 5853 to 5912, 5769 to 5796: -0.3 angstrom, 9.95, 9.24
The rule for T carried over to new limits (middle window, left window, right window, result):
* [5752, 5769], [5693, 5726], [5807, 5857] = 0.028 mag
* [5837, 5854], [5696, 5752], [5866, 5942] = -0.083 mag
